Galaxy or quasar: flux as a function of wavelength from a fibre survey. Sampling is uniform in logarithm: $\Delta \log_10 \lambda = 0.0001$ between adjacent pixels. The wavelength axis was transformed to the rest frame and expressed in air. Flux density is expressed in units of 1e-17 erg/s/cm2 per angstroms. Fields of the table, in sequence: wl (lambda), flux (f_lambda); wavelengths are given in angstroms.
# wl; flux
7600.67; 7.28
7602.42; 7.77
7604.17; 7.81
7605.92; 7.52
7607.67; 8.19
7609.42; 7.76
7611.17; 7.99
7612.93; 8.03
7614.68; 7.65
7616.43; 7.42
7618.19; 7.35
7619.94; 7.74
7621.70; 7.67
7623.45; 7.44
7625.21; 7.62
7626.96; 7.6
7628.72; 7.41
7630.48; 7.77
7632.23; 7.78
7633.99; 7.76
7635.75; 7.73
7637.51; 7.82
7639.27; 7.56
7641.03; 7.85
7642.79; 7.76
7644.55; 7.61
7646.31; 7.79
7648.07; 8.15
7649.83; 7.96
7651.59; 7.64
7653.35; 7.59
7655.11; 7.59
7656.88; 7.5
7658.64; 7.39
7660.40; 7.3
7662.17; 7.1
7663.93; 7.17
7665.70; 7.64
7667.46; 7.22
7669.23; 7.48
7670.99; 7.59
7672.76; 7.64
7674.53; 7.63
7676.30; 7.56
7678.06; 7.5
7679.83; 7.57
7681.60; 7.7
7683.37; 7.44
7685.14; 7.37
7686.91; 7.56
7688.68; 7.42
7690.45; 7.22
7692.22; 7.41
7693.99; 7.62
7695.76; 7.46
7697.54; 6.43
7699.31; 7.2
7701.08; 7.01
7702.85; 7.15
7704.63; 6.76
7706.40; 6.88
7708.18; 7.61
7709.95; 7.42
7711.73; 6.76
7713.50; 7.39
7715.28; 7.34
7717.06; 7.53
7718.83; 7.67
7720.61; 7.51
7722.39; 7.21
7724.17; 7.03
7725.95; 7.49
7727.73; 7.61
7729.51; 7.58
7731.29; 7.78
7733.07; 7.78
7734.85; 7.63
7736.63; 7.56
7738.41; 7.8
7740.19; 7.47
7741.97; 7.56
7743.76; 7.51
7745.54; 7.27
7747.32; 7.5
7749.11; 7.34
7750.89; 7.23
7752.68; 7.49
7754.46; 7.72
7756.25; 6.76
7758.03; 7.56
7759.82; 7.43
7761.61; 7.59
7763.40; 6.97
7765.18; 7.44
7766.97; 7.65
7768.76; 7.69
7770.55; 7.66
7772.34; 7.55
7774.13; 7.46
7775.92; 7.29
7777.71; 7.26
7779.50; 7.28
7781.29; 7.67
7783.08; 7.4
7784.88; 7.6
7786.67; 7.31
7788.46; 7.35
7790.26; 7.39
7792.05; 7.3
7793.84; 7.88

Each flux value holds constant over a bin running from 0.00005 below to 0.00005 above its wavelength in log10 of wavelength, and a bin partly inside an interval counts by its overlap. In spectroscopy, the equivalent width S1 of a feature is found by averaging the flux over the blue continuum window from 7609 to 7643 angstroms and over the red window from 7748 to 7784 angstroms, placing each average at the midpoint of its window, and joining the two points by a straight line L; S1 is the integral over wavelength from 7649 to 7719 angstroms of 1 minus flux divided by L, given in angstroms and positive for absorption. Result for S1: 1.8 angstroms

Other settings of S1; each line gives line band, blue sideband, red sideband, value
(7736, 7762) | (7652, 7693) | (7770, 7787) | 0.0 angstroms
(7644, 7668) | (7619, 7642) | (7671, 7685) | 0.2 angstroms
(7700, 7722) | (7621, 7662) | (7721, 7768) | 0.8 angstroms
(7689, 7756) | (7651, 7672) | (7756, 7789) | 0.5 angstroms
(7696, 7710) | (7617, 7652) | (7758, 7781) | 1.0 angstroms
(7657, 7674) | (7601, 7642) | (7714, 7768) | 0.5 angstroms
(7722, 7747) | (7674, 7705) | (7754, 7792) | -0.5 angstroms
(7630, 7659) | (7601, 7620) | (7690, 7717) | -0.7 angstroms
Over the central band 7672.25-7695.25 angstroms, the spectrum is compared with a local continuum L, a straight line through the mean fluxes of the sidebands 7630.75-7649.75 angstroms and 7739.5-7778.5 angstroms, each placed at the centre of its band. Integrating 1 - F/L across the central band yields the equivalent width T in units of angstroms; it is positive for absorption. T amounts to 0.4 angstroms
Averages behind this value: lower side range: 7.79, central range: 7.51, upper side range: 7.43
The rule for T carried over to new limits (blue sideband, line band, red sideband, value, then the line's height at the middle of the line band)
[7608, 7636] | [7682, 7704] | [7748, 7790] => 0.8 angstroms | 7.55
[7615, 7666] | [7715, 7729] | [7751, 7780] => 0.1 angstroms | 7.49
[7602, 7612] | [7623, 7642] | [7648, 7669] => 0.0 angstroms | 7.67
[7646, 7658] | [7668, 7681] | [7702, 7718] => 0.0 angstroms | 7.53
